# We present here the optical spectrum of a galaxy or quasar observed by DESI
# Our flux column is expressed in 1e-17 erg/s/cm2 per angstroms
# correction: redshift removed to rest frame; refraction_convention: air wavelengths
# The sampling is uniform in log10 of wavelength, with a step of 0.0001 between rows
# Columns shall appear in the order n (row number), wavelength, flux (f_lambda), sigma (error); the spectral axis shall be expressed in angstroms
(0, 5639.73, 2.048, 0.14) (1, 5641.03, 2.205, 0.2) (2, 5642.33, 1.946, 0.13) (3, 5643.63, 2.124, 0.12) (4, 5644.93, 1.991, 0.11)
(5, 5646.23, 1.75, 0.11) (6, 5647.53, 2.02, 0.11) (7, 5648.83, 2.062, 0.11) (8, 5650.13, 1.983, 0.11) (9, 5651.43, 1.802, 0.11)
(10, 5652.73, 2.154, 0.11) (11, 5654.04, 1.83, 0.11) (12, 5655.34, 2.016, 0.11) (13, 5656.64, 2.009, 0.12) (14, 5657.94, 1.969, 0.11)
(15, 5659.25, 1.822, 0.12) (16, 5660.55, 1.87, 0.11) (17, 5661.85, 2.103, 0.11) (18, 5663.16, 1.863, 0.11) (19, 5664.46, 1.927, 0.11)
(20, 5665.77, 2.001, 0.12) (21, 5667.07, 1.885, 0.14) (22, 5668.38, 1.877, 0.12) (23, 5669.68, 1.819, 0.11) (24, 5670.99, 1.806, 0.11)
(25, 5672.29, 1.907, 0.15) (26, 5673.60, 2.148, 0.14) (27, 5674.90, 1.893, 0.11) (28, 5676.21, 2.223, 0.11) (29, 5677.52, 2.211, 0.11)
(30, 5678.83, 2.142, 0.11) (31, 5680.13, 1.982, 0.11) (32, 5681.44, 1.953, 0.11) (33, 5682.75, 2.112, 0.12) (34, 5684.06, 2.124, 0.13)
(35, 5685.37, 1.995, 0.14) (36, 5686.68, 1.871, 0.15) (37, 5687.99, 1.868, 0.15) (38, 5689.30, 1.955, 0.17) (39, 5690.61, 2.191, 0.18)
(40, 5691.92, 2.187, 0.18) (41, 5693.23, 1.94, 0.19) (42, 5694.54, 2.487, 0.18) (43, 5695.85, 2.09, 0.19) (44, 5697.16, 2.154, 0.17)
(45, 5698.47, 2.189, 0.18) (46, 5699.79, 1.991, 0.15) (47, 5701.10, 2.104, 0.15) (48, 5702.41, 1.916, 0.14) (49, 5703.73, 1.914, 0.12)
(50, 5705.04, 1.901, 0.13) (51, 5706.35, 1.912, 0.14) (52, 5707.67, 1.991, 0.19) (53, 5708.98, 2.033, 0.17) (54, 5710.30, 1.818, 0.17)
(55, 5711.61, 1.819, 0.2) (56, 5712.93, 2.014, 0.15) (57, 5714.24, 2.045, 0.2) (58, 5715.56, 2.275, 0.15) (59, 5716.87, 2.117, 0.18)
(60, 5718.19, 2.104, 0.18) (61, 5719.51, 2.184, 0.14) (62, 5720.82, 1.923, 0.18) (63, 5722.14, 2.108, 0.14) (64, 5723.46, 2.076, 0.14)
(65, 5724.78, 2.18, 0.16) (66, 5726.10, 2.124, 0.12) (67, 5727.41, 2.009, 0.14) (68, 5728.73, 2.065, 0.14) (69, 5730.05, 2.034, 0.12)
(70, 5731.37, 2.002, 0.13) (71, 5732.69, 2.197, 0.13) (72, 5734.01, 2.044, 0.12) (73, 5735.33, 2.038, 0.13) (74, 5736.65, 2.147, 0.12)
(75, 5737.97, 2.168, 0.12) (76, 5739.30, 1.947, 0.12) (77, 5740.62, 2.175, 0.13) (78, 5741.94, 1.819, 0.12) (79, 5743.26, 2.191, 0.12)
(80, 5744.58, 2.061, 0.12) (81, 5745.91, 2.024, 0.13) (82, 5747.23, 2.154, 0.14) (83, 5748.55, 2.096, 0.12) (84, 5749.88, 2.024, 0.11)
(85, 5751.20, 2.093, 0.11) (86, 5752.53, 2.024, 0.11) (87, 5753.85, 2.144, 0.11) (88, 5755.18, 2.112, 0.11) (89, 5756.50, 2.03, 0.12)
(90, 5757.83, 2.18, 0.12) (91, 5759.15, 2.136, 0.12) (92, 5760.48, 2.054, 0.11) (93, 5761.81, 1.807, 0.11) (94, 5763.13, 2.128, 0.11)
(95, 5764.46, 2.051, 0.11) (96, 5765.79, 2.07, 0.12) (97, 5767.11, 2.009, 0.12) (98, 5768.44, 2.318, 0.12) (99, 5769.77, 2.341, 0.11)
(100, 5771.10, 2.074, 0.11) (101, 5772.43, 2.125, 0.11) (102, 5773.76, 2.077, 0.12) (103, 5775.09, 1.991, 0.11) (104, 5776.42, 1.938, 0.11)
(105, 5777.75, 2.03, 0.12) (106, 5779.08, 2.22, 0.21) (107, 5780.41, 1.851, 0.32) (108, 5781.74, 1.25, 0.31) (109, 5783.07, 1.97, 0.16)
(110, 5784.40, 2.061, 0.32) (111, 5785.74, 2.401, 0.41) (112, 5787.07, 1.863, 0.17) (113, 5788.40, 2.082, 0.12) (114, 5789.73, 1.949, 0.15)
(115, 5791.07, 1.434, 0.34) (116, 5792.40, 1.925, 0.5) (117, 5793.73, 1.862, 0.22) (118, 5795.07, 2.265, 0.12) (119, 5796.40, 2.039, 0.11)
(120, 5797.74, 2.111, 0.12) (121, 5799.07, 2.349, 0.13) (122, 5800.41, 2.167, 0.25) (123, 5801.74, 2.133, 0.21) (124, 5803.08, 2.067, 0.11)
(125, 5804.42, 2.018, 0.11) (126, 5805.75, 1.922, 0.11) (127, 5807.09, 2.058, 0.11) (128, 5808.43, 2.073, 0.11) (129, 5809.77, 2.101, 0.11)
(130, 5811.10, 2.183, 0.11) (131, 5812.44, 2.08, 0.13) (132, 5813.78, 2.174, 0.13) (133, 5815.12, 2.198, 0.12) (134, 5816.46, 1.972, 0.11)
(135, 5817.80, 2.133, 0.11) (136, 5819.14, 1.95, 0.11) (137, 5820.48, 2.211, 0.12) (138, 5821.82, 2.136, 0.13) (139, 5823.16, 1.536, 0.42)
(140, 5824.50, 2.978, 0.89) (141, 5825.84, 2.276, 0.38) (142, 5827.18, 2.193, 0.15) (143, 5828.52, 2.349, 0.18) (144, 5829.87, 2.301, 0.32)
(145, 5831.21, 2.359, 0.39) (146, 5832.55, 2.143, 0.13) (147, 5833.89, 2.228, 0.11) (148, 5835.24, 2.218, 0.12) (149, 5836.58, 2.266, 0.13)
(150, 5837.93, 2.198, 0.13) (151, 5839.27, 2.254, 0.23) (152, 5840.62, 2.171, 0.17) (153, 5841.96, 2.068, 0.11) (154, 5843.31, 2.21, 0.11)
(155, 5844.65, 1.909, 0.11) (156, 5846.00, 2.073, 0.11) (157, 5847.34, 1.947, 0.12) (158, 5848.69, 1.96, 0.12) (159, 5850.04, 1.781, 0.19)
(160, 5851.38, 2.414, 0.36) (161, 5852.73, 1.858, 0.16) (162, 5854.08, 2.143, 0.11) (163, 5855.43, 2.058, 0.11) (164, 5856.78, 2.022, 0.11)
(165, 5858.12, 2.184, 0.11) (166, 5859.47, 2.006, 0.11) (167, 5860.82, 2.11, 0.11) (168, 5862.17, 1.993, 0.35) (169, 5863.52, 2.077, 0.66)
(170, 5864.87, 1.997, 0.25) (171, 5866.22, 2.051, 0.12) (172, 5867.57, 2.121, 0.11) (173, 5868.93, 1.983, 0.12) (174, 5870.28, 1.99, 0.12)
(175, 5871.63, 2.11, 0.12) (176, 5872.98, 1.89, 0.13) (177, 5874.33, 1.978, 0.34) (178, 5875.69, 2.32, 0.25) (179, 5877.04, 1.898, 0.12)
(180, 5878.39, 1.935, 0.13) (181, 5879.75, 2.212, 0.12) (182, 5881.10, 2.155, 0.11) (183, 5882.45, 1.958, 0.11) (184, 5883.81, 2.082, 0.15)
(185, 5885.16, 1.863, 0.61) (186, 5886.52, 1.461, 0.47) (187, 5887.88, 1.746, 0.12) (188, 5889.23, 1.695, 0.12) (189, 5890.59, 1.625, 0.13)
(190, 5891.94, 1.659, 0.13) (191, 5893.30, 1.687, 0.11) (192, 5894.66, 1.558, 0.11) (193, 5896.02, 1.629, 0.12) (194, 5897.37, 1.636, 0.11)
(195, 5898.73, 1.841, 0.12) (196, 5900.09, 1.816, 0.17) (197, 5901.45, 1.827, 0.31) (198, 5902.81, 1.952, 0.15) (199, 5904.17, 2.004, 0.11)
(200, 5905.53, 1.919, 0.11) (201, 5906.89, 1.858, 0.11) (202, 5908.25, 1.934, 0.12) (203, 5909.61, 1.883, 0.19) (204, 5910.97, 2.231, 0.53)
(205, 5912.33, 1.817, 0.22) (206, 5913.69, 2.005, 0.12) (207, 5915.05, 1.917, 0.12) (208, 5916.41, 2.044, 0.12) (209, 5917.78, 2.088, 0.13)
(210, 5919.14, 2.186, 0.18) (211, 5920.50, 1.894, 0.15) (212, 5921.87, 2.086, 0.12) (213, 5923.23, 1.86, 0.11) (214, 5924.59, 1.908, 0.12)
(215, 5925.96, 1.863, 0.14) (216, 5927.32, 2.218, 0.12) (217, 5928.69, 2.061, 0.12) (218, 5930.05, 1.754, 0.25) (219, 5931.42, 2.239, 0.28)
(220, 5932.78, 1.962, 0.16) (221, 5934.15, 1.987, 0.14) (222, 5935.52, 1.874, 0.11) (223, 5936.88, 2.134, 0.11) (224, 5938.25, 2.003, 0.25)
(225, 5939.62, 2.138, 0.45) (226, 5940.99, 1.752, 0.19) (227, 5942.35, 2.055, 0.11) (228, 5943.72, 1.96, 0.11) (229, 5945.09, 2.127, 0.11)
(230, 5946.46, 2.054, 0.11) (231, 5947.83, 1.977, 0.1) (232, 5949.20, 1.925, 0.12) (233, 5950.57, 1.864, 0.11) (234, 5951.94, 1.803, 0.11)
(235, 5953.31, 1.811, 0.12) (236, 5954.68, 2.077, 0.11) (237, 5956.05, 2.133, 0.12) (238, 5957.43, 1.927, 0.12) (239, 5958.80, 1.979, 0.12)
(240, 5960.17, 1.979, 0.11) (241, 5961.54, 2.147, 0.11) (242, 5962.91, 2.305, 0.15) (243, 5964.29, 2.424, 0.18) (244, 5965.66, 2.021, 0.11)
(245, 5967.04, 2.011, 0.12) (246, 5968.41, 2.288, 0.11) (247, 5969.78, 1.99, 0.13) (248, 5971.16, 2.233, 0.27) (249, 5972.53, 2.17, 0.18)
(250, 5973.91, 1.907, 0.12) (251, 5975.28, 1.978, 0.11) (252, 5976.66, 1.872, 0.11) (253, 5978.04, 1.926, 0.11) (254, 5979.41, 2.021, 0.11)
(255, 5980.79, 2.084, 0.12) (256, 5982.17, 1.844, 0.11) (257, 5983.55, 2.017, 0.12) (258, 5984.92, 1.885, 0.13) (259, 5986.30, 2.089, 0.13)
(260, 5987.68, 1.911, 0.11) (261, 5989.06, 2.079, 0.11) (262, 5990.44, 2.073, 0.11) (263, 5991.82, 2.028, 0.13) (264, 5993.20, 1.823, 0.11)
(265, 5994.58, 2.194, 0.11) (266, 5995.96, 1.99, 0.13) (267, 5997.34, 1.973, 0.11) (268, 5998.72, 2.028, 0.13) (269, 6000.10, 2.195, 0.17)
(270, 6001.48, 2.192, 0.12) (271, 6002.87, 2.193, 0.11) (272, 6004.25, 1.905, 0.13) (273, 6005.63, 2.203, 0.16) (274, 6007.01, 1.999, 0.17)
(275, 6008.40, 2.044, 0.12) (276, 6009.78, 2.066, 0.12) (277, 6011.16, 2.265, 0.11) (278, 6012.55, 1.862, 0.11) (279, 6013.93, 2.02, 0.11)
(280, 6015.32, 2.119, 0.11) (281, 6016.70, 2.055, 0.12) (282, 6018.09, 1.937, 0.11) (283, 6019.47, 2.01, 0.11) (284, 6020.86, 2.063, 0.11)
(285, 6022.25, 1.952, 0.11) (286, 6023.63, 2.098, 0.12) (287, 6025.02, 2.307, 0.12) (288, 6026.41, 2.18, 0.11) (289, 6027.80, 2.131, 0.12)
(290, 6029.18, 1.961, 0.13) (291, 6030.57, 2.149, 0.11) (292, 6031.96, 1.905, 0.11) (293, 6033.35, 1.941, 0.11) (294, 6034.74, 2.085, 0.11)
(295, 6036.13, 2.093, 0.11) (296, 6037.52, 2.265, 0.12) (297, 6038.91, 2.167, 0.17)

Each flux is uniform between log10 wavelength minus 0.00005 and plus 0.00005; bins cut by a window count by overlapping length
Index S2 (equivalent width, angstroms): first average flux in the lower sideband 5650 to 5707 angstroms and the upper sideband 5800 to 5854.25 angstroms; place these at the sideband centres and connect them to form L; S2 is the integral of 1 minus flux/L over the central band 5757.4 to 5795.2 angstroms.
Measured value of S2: 1.4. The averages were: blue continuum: 2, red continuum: 2.13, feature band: 2.01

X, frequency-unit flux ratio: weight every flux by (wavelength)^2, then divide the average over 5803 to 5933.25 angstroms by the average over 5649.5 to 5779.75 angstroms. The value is 1.0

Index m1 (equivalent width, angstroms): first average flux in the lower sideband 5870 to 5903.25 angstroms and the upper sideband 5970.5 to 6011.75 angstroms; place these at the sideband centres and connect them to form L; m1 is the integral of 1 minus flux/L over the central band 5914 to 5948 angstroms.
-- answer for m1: -1.2 angstroms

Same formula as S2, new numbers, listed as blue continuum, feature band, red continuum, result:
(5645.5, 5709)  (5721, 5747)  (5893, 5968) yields -1.05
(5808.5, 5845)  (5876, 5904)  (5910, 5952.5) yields 3.32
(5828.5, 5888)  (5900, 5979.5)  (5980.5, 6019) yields 1.78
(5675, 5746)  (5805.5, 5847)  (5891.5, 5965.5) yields -3.18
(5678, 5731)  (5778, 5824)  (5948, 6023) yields 0.40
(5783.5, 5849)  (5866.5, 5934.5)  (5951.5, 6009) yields 4.90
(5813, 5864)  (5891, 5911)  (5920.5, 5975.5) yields 2.48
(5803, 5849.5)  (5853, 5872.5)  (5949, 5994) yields 0.51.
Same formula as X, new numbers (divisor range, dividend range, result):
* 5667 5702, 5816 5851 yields 1.11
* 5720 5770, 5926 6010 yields 1.05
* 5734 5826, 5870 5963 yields 0.99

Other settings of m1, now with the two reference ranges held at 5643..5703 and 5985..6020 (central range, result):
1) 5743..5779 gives -1.2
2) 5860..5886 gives 0.0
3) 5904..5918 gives 0.5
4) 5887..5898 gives 2.1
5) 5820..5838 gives -1.9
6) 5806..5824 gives -0.4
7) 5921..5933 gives 0.3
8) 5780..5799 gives 0.7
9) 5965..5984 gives 0.2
